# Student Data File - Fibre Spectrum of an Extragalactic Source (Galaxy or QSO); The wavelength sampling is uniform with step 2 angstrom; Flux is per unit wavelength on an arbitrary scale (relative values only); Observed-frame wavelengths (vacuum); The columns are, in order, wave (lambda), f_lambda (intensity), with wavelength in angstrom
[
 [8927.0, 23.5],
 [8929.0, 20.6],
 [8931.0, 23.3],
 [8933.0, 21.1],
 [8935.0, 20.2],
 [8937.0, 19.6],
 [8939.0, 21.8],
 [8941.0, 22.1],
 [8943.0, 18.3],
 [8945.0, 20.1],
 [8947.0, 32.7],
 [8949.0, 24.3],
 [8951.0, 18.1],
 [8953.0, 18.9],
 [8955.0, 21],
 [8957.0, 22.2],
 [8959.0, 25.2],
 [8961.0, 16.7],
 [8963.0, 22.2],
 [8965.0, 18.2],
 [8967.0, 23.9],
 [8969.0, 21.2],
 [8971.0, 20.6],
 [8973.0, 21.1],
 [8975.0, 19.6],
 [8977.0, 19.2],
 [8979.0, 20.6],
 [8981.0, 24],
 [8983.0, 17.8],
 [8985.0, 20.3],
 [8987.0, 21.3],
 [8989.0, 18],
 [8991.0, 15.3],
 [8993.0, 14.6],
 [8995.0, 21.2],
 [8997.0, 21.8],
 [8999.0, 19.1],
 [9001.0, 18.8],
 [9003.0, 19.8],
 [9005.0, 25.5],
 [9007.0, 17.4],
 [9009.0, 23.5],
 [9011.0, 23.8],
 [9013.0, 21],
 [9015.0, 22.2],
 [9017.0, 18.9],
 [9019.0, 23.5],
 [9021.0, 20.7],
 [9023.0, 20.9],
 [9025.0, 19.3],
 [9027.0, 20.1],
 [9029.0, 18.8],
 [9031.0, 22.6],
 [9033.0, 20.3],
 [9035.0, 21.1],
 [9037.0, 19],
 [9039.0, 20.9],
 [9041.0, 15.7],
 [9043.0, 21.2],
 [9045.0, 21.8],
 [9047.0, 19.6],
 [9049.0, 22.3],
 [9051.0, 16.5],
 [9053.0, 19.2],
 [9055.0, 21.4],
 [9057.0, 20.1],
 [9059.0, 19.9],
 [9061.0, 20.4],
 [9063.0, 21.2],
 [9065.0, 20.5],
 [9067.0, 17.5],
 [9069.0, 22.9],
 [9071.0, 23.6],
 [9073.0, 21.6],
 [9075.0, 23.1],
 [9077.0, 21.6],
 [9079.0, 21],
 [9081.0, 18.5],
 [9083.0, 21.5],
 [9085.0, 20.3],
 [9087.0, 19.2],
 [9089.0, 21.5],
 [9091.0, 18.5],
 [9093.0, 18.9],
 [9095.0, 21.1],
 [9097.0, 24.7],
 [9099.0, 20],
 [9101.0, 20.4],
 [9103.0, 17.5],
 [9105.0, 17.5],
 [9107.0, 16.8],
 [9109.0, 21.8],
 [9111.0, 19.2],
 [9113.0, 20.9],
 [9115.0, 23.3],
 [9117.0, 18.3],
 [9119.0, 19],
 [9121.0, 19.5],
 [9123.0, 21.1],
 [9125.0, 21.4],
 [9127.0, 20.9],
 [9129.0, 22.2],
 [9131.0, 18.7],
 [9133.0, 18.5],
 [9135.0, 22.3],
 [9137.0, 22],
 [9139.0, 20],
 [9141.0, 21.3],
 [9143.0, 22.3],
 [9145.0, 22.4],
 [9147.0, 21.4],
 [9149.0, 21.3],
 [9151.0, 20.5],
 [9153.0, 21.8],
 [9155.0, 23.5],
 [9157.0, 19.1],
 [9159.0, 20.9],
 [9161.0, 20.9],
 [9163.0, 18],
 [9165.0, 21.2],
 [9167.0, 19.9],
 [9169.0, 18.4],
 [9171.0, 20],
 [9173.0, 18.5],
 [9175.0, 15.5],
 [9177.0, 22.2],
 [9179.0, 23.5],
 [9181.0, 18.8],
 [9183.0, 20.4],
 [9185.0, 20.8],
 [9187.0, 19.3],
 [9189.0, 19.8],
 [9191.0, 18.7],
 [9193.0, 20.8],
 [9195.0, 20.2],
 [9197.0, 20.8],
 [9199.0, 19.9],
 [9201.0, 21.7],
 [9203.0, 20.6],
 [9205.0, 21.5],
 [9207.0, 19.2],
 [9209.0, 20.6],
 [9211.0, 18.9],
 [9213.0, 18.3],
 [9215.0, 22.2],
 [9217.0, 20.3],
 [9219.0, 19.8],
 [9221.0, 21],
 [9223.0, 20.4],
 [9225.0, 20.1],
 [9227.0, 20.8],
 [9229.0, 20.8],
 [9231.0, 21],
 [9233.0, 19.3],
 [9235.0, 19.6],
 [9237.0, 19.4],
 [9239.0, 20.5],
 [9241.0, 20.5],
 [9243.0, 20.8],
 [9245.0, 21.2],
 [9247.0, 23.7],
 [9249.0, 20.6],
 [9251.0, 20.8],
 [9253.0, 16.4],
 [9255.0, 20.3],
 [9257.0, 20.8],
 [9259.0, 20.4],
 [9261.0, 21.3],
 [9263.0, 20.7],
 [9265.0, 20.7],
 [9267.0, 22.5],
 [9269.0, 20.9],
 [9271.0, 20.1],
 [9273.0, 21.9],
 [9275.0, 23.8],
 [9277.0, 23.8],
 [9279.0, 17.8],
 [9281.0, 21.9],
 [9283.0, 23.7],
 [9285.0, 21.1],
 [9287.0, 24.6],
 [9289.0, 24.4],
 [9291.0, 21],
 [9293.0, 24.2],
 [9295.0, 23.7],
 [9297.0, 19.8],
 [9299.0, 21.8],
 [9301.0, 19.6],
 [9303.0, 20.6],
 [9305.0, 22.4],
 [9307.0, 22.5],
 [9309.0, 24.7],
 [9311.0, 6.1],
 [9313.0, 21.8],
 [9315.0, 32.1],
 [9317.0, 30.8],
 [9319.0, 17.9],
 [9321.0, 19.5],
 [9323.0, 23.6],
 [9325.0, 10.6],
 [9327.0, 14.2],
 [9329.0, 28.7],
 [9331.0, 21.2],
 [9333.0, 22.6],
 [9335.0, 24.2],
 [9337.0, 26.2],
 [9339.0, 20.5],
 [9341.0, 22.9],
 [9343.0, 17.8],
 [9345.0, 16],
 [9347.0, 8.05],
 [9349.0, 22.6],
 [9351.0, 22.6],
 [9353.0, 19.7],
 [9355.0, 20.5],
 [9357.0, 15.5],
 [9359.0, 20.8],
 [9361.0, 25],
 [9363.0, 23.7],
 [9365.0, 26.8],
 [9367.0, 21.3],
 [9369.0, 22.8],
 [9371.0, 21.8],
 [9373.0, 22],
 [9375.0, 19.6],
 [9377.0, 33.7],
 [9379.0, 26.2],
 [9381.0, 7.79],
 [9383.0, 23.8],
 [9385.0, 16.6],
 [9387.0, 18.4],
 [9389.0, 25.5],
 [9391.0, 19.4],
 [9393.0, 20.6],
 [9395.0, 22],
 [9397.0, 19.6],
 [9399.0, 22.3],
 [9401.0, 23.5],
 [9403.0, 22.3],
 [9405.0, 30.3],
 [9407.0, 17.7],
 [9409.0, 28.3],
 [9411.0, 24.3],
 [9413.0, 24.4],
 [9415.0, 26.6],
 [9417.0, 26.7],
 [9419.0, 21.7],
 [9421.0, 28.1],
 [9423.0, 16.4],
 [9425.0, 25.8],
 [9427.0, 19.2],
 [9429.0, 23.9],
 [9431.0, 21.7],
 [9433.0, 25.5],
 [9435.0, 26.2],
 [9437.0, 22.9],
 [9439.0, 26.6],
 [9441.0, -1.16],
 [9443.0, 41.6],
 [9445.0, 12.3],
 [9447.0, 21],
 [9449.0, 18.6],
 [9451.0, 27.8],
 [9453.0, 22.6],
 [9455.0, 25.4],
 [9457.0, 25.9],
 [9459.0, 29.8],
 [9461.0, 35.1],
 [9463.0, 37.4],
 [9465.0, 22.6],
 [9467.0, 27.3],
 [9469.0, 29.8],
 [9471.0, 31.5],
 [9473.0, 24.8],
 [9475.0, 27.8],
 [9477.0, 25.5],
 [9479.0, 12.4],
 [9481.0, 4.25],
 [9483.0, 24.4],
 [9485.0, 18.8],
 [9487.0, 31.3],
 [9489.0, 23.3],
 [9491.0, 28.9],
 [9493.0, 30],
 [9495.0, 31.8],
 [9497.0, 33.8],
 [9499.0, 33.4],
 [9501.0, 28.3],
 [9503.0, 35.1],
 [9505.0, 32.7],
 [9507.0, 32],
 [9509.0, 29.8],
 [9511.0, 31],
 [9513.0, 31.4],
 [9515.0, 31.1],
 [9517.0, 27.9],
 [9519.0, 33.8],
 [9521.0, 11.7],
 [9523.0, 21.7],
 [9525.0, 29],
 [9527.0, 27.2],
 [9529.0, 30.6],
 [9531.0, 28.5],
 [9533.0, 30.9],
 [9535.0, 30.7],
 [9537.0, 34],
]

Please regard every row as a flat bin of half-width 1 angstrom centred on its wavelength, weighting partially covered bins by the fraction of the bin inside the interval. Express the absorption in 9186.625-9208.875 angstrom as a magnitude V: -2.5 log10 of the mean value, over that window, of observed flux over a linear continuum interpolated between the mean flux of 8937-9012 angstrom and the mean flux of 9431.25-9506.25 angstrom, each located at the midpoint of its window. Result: 0.140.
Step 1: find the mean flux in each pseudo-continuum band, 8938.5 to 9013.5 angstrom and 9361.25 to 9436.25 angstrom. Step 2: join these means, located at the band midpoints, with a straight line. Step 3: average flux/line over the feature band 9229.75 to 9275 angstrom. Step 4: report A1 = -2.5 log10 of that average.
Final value 0.08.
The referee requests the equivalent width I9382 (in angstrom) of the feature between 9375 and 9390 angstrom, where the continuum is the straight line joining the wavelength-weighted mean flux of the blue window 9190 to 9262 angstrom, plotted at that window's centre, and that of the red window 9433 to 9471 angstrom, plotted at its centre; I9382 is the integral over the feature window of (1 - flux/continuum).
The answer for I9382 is 1.4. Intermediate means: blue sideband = 20.4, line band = 21.6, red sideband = 25.3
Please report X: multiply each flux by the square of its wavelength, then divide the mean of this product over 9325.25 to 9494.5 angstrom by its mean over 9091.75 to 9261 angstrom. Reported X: 1.18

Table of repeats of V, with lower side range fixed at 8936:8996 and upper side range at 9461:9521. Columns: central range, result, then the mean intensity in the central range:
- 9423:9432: 0.224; 22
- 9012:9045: 0.056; 20.4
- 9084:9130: 0.123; 20.2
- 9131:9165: 0.109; 20.9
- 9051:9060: 0.112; 19.7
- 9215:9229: 0.176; 20.6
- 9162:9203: 0.185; 19.9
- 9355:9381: 0.161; 22.6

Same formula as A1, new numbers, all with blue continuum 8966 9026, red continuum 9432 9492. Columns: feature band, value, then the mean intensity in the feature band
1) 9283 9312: 0.084 mag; 21.3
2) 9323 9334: 0.172 mag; 19.8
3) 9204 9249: 0.099 mag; 20.5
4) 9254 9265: 0.099 mag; 20.7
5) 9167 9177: 0.174 mag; 18.7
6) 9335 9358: 0.196 mag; 19.5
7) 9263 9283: 0.060 mag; 21.6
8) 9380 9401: 0.199 mag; 19.8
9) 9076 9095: 0.056 mag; 20.2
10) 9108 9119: 0.048 mag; 20.5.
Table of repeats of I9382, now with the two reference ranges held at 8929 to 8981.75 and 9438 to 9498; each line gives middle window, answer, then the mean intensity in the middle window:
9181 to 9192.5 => 1.63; 19.8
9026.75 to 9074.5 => 3.63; 20.4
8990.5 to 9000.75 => 1.46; 18.6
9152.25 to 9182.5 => 3.63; 20.1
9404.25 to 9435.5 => 0.76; 24.1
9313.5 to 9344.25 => 2.44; 22.1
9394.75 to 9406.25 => 0.59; 23.3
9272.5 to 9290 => 0.83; 22.6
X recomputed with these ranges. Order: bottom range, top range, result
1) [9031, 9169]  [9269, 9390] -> 1.10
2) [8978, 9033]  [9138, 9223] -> 1.04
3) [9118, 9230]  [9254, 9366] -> 1.07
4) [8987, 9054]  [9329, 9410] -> 1.16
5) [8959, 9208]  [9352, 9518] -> 1.30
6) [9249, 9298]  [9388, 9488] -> 1.14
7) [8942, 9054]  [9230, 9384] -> 1.11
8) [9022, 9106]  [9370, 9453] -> 1.19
